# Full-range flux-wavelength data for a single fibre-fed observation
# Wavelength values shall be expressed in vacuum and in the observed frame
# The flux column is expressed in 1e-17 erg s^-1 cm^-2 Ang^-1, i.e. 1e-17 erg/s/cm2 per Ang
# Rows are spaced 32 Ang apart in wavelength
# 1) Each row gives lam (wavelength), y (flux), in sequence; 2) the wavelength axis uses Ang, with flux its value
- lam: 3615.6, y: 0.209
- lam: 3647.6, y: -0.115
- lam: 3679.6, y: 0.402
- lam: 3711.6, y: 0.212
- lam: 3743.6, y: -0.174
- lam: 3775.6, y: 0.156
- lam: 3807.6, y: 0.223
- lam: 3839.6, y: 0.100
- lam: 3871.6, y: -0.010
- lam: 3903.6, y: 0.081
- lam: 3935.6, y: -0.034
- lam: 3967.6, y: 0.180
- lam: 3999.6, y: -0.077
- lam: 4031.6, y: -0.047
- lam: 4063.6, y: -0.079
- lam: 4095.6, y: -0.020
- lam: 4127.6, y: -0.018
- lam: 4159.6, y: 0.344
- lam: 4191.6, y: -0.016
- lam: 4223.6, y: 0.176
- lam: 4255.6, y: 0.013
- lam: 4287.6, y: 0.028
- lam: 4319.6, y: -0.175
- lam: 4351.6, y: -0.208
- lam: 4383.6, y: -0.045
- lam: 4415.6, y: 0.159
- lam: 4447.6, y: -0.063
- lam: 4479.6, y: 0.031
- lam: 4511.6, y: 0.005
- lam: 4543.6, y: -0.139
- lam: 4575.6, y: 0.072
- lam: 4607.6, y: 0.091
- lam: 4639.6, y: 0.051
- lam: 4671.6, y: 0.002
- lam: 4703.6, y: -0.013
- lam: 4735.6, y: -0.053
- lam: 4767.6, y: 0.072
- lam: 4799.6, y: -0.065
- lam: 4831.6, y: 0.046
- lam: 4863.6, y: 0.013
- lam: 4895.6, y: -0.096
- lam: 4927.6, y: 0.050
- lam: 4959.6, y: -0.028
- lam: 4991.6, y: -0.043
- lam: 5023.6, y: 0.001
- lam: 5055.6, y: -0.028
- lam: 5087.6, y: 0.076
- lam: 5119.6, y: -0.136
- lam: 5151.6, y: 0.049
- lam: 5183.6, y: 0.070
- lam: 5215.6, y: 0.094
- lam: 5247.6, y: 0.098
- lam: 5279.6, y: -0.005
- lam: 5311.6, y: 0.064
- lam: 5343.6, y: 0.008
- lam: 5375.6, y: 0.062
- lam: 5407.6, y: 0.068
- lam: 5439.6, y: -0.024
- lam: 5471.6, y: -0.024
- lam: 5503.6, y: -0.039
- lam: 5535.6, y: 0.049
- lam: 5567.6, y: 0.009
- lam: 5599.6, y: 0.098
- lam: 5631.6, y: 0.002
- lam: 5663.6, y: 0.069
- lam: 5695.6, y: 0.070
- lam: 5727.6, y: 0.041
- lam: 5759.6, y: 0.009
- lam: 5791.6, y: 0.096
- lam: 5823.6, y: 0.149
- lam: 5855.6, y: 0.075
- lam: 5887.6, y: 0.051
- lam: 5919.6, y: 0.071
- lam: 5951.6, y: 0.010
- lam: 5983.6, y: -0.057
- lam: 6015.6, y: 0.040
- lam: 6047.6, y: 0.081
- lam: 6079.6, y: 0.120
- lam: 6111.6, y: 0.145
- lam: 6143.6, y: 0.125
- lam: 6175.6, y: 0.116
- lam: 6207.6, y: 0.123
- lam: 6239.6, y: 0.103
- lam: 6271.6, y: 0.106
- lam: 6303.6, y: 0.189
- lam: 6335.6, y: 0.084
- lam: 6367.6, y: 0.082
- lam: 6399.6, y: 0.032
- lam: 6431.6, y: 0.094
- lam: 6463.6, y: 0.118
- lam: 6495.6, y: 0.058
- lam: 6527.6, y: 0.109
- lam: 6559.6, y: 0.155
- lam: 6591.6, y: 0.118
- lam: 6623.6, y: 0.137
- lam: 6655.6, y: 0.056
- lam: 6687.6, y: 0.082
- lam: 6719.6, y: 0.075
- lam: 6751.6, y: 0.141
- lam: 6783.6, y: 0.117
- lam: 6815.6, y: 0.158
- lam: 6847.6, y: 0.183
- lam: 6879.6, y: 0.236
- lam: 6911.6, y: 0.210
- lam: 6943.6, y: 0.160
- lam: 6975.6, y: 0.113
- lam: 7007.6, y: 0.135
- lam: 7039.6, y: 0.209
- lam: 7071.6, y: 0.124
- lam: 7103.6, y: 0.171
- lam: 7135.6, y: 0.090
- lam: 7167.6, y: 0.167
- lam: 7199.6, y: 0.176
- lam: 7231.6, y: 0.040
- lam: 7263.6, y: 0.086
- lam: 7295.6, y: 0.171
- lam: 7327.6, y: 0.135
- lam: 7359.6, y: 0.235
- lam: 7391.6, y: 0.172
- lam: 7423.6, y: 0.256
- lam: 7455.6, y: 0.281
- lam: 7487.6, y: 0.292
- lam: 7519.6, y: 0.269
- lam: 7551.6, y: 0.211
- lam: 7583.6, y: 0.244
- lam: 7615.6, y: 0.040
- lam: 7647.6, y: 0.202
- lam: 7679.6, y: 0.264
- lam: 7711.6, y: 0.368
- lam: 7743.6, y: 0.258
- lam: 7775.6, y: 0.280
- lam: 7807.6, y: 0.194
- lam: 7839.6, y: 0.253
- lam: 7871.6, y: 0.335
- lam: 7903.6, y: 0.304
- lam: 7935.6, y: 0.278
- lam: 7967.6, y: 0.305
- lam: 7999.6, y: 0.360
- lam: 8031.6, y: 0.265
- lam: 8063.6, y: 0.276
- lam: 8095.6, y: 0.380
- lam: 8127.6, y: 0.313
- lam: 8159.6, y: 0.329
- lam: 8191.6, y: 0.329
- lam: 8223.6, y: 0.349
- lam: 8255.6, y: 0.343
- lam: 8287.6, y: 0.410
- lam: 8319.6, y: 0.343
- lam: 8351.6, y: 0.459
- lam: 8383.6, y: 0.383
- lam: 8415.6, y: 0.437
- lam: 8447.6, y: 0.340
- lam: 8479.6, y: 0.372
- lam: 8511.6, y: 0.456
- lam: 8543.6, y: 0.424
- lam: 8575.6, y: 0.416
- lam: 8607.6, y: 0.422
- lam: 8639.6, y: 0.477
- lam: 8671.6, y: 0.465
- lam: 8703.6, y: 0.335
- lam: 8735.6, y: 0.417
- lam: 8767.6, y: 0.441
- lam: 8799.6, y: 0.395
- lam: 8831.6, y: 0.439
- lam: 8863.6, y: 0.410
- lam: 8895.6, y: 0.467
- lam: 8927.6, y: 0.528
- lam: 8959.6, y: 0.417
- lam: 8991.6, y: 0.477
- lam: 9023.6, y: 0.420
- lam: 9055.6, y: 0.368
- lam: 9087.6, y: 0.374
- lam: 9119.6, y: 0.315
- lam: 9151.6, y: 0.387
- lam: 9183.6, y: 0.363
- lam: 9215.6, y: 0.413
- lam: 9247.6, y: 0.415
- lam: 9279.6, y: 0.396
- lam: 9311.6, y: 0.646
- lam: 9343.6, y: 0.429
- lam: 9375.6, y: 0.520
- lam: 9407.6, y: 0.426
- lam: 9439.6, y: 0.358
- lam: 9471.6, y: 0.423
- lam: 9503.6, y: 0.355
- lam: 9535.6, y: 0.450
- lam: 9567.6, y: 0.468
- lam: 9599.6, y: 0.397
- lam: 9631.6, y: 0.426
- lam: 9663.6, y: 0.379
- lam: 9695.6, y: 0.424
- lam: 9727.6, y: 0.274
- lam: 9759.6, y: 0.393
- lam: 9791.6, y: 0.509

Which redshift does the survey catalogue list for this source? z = 0.865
